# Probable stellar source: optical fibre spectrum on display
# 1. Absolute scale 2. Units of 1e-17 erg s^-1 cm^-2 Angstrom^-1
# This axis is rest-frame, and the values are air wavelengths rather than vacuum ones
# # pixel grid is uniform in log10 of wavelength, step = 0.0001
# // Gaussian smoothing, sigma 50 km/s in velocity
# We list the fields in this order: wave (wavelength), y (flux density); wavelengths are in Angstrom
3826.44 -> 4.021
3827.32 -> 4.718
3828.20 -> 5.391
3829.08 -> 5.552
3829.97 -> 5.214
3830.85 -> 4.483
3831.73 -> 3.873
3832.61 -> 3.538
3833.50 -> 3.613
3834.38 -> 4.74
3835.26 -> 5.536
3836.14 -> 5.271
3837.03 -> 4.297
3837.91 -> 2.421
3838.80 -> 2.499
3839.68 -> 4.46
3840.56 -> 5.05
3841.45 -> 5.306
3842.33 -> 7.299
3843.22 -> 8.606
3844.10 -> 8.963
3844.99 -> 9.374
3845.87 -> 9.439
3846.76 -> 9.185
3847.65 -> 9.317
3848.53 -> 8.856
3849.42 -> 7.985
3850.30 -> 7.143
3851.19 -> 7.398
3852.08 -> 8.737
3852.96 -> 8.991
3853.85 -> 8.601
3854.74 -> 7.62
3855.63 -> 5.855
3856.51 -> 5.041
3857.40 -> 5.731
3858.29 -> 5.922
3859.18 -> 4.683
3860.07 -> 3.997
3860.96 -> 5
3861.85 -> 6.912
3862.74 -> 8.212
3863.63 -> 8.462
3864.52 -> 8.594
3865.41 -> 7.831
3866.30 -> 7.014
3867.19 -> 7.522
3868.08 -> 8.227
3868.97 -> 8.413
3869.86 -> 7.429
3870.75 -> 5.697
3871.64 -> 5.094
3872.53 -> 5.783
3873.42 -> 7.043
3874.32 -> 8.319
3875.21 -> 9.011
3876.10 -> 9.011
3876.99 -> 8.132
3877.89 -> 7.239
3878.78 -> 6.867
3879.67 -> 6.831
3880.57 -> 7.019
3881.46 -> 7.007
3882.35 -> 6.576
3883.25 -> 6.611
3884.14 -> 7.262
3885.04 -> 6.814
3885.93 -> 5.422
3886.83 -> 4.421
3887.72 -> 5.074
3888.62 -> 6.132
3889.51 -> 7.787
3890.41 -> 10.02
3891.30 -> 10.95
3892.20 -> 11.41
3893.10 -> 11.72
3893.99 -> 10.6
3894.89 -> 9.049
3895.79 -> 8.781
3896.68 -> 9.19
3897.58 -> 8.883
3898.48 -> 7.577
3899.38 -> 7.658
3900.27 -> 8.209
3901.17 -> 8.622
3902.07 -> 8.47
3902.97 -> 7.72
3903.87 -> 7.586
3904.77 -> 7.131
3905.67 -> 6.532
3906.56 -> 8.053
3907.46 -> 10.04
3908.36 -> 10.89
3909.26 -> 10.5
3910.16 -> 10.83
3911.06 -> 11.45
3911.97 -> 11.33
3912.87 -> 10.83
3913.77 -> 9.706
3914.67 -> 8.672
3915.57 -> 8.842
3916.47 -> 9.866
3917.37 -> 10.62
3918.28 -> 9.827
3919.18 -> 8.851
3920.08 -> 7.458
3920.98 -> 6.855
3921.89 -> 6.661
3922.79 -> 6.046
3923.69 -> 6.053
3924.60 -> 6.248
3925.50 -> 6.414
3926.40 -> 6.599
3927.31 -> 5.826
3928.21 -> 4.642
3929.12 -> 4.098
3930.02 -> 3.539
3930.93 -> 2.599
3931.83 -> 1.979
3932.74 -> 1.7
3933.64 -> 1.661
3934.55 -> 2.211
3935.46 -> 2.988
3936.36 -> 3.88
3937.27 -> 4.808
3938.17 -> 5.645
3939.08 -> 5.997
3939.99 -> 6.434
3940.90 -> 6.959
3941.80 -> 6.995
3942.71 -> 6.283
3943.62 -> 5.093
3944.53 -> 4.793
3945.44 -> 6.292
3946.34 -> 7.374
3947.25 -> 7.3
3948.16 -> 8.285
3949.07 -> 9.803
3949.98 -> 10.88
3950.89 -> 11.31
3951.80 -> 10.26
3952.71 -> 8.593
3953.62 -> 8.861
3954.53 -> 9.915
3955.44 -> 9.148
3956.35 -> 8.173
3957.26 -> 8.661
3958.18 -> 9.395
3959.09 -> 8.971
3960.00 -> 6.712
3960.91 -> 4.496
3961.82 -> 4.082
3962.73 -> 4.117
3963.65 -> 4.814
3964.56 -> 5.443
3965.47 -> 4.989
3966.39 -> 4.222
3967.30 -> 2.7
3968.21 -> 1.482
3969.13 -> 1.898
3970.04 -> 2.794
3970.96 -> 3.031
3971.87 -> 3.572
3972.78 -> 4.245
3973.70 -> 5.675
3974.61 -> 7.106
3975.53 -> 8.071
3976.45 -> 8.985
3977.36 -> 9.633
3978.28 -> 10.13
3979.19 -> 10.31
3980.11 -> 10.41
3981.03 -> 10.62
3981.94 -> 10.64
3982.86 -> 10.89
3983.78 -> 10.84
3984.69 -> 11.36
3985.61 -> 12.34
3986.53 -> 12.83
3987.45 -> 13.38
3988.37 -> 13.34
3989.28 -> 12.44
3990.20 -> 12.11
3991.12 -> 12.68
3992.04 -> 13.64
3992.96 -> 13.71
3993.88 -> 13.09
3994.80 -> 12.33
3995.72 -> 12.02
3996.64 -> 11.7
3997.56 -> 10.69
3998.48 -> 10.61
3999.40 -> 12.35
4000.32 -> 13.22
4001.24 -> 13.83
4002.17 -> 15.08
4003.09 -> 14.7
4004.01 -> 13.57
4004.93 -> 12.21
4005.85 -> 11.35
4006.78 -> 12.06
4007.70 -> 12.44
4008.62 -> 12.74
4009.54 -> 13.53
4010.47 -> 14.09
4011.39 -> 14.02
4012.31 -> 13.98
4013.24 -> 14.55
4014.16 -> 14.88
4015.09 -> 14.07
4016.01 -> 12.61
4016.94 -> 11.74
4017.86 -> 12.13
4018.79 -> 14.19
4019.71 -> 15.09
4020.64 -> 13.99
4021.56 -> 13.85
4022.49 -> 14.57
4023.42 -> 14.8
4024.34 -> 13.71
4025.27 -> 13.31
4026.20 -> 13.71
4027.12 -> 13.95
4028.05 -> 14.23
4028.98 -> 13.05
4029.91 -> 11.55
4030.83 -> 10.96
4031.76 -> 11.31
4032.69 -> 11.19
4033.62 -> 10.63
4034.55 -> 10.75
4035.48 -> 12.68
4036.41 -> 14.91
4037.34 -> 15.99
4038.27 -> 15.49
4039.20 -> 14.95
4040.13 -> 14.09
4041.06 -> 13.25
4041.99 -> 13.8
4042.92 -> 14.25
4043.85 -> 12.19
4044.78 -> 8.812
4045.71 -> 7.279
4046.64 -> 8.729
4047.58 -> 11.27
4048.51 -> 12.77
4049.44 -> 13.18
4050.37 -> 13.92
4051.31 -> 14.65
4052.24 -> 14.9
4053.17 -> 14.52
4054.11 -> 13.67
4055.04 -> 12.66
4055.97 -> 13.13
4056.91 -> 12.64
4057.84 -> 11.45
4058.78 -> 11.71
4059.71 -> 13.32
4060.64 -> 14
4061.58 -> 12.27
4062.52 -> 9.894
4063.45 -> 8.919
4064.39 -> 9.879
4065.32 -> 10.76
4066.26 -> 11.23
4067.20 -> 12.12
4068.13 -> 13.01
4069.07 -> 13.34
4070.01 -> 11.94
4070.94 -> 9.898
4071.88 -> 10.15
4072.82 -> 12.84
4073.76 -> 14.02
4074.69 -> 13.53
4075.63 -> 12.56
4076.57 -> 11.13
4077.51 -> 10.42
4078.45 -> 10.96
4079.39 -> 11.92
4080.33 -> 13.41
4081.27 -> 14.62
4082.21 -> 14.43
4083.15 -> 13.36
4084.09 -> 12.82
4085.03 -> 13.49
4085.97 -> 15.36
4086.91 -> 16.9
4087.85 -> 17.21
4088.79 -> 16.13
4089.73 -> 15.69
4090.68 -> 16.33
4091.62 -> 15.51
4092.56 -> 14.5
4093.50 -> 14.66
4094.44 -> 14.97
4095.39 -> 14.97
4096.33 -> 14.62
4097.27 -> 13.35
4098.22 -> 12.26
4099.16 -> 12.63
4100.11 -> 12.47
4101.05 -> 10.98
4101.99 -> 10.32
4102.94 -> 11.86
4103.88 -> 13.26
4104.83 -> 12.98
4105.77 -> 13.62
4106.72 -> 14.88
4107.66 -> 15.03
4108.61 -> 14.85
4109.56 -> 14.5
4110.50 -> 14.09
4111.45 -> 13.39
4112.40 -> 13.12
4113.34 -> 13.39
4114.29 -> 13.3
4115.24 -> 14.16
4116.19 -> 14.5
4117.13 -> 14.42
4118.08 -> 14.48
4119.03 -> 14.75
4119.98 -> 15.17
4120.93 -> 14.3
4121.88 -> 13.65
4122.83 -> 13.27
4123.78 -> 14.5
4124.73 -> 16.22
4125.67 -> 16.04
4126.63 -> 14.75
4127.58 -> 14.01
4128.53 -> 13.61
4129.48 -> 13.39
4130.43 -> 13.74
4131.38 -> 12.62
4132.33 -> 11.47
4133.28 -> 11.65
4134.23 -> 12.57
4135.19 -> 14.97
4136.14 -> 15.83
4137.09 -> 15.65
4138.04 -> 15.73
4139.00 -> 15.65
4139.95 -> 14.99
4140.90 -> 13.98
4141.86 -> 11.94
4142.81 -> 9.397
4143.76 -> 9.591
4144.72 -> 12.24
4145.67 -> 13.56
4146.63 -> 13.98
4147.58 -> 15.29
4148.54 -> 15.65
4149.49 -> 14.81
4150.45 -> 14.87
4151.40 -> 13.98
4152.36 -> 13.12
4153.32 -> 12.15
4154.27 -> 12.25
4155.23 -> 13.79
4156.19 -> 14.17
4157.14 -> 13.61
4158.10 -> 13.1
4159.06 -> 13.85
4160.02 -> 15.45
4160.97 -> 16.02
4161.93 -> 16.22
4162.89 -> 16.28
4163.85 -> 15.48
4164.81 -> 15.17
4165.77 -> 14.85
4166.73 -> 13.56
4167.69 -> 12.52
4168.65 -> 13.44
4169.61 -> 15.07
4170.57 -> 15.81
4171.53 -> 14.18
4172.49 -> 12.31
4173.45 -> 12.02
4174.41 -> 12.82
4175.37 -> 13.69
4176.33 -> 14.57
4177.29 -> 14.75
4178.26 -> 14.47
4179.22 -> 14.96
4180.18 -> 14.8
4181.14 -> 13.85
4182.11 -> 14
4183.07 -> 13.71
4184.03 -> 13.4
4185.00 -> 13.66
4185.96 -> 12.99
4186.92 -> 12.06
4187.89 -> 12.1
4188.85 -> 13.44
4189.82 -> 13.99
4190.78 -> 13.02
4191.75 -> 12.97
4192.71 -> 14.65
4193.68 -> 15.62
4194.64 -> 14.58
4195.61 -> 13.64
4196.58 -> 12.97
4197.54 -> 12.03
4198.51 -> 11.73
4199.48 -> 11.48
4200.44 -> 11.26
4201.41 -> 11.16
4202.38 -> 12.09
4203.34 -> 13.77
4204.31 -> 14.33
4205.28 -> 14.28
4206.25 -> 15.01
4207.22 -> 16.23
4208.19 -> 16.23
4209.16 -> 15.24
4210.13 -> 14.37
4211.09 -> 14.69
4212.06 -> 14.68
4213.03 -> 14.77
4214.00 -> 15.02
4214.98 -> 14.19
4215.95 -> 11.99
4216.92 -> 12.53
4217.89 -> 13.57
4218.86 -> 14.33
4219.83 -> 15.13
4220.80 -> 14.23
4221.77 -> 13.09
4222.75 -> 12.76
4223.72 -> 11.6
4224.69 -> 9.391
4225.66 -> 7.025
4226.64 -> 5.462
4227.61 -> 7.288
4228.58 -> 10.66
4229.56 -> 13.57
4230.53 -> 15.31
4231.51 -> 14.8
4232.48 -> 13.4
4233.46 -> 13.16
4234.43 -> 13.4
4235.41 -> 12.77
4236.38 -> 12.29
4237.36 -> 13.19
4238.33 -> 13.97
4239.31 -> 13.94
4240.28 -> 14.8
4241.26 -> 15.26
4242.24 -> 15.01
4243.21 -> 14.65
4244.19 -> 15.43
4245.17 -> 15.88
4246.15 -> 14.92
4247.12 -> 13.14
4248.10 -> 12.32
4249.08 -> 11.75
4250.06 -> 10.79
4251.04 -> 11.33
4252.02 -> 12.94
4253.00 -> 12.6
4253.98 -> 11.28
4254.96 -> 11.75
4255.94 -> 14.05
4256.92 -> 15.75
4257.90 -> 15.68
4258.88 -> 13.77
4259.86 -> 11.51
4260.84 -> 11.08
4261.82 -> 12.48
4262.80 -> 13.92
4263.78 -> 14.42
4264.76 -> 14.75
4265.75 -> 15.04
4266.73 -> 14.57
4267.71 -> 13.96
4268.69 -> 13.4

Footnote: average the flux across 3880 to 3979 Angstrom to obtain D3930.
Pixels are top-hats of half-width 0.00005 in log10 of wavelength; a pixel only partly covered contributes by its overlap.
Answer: 7.09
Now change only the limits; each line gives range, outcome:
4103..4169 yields 14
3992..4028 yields 13.3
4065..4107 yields 13.3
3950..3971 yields 6.42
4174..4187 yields 13.9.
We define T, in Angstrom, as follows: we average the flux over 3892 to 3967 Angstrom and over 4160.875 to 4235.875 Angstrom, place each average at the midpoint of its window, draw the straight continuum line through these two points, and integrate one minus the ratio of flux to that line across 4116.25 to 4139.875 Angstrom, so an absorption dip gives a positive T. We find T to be -4.8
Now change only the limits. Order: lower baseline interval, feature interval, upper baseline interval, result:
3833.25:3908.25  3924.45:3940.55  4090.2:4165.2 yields 8.38 Angstrom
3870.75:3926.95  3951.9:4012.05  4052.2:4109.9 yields 4.87 Angstrom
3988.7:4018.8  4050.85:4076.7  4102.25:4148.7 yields 2.11 Angstrom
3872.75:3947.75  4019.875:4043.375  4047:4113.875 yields -4.01 Angstrom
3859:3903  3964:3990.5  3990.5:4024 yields 8.69 Angstrom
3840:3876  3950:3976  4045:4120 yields 9.73 Angstrom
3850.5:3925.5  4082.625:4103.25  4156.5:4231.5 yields -4.39 Angstrom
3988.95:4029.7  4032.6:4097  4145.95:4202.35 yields 2.00 Angstrom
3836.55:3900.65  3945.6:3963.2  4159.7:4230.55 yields 1.50 Angstrom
